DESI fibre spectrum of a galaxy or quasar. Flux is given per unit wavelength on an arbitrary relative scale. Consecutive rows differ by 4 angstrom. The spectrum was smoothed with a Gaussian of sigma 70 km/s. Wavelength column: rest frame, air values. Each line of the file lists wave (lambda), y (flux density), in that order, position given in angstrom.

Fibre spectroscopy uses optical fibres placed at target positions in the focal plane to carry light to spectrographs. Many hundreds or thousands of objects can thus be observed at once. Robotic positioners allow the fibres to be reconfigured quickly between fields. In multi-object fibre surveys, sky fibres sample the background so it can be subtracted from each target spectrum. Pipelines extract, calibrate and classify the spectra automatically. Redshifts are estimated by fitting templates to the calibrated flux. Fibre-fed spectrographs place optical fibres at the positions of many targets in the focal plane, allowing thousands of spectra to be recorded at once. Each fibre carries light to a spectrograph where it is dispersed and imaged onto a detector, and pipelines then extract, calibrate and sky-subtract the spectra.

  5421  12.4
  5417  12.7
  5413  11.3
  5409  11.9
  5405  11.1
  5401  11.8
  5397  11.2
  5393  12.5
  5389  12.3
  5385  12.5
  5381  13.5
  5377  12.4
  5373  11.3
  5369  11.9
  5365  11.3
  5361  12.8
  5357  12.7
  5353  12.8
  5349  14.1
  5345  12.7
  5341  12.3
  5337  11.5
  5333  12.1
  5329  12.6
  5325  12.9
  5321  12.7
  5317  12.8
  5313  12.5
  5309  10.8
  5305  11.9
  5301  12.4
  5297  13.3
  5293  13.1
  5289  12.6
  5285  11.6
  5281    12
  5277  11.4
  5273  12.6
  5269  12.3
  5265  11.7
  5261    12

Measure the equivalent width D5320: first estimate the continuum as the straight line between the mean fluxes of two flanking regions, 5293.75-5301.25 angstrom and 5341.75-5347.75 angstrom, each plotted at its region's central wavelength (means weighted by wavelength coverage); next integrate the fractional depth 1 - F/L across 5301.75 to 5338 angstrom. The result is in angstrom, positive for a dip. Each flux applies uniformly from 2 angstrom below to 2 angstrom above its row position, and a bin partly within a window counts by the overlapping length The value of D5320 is 1.89 angstrom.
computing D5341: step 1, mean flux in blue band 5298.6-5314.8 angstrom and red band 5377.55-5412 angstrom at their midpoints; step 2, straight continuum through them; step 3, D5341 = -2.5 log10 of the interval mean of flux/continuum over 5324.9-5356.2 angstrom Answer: -0.05 mag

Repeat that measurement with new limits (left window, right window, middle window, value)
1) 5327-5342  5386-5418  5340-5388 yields -0.05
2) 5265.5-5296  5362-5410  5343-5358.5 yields -0.09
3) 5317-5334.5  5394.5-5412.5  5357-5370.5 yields 0.00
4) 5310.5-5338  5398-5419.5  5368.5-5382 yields -0.02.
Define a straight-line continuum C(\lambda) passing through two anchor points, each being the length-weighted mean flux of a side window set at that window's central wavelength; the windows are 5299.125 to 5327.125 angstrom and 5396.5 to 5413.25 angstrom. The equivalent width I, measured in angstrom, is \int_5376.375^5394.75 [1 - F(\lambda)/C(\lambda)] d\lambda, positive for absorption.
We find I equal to -1.6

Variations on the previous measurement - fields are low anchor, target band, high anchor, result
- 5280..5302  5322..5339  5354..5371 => 0.1 angstrom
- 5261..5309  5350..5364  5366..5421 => -0.8 angstrom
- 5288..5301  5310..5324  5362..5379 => 0.1 angstrom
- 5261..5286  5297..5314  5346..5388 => 0.2 angstrom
